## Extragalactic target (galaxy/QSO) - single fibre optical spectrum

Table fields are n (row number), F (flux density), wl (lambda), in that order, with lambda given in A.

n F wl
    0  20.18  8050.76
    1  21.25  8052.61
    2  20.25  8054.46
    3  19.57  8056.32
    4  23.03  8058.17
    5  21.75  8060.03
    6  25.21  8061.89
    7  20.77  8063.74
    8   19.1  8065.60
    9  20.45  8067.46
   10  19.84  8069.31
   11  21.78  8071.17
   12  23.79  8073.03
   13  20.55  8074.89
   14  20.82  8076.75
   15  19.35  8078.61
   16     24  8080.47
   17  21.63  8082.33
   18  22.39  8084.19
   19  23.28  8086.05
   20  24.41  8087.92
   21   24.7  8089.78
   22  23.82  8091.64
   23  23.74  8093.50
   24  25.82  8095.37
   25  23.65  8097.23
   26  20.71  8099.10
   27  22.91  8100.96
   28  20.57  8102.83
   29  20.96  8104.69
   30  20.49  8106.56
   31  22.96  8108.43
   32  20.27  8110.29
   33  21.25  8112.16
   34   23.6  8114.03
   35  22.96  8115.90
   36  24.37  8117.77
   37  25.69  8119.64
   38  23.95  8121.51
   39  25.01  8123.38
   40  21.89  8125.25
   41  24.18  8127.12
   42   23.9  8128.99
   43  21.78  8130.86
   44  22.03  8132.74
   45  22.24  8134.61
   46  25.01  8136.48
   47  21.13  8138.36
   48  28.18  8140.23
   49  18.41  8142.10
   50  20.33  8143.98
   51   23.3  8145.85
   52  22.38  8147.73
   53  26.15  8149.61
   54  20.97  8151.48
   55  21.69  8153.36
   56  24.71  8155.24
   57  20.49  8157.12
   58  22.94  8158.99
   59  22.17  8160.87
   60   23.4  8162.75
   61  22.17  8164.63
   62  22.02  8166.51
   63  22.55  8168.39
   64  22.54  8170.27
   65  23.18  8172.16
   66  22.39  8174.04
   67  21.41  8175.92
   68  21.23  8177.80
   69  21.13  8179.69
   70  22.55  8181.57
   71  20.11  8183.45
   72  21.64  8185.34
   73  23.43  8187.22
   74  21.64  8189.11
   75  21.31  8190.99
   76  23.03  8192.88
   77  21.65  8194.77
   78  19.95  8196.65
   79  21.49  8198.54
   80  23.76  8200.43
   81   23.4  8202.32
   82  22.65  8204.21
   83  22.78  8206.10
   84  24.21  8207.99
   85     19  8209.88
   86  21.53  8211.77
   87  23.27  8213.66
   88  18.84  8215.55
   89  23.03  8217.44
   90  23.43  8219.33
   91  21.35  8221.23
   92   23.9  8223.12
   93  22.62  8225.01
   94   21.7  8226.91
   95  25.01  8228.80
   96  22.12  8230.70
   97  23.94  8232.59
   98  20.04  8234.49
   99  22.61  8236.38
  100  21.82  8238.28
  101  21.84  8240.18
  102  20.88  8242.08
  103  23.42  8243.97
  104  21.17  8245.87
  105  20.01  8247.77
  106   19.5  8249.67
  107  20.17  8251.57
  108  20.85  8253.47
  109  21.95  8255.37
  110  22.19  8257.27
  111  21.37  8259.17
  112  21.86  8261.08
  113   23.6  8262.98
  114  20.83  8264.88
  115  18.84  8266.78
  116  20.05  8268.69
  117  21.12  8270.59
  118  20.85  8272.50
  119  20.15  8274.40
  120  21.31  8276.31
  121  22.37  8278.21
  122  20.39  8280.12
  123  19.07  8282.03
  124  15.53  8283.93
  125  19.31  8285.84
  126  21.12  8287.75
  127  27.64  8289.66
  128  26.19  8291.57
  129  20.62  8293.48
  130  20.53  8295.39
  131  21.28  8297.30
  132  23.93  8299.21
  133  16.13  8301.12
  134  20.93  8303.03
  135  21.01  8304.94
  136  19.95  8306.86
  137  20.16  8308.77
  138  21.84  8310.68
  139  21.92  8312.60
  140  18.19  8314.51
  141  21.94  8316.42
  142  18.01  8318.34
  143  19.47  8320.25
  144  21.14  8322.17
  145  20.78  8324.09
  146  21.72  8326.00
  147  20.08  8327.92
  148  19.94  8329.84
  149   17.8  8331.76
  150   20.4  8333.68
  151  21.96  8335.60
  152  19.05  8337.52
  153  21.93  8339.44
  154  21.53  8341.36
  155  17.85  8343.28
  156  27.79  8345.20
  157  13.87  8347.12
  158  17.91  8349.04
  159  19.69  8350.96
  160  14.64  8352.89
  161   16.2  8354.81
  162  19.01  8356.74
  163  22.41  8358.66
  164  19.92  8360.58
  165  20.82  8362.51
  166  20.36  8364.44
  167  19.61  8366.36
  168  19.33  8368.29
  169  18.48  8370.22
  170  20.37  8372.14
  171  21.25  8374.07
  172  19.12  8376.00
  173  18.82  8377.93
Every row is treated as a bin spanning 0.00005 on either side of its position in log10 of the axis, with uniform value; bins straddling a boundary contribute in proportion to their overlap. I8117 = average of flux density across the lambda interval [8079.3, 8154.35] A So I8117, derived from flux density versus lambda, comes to 22.9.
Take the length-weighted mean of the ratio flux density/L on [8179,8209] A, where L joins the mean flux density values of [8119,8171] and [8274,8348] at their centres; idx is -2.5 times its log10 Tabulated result 0.00 mag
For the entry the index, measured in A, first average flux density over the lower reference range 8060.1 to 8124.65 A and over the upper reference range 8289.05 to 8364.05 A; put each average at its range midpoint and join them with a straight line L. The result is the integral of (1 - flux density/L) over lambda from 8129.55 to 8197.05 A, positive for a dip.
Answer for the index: -1.35 A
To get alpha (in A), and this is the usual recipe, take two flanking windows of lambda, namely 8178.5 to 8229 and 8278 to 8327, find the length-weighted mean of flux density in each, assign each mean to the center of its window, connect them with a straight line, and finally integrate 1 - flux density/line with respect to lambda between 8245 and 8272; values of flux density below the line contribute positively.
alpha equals 0.5 A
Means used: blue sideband 22.1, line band 21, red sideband 20.8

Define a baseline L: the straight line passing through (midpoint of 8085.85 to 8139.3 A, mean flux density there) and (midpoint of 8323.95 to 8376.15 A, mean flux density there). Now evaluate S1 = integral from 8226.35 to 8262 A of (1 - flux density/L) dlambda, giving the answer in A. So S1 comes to -0.82 A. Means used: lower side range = 23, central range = 21.7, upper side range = 19.8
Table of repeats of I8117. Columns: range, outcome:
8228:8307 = 21.3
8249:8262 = 21.2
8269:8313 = 21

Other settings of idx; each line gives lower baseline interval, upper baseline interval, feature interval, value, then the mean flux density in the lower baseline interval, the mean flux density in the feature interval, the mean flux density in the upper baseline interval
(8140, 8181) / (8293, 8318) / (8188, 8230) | -0.02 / 22.3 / 22.3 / 20.6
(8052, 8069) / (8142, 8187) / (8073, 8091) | -0.05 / 21.2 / 22.4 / 22.2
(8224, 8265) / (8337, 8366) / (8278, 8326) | -0.01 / 21.8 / 20.8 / 19.5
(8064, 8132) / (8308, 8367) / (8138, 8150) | -0.04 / 22.5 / 22.8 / 19.9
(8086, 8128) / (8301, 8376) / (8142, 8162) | 0.01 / 23.1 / 22.3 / 19.9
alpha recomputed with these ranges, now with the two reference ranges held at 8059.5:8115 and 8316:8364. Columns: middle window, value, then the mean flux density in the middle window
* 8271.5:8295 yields -1.0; 21.2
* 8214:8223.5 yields -0.5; 22.1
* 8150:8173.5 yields -1.1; 22.5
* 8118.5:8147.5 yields -1.9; 23.1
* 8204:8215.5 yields -0.5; 22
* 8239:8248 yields -0.4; 21.6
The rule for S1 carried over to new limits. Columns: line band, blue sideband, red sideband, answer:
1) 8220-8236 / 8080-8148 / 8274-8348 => -0.74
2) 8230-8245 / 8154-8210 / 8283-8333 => -0.39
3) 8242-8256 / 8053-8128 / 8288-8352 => 0.16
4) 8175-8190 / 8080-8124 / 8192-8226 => 0.51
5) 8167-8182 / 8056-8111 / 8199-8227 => 0.13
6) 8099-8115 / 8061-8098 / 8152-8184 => 0.57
